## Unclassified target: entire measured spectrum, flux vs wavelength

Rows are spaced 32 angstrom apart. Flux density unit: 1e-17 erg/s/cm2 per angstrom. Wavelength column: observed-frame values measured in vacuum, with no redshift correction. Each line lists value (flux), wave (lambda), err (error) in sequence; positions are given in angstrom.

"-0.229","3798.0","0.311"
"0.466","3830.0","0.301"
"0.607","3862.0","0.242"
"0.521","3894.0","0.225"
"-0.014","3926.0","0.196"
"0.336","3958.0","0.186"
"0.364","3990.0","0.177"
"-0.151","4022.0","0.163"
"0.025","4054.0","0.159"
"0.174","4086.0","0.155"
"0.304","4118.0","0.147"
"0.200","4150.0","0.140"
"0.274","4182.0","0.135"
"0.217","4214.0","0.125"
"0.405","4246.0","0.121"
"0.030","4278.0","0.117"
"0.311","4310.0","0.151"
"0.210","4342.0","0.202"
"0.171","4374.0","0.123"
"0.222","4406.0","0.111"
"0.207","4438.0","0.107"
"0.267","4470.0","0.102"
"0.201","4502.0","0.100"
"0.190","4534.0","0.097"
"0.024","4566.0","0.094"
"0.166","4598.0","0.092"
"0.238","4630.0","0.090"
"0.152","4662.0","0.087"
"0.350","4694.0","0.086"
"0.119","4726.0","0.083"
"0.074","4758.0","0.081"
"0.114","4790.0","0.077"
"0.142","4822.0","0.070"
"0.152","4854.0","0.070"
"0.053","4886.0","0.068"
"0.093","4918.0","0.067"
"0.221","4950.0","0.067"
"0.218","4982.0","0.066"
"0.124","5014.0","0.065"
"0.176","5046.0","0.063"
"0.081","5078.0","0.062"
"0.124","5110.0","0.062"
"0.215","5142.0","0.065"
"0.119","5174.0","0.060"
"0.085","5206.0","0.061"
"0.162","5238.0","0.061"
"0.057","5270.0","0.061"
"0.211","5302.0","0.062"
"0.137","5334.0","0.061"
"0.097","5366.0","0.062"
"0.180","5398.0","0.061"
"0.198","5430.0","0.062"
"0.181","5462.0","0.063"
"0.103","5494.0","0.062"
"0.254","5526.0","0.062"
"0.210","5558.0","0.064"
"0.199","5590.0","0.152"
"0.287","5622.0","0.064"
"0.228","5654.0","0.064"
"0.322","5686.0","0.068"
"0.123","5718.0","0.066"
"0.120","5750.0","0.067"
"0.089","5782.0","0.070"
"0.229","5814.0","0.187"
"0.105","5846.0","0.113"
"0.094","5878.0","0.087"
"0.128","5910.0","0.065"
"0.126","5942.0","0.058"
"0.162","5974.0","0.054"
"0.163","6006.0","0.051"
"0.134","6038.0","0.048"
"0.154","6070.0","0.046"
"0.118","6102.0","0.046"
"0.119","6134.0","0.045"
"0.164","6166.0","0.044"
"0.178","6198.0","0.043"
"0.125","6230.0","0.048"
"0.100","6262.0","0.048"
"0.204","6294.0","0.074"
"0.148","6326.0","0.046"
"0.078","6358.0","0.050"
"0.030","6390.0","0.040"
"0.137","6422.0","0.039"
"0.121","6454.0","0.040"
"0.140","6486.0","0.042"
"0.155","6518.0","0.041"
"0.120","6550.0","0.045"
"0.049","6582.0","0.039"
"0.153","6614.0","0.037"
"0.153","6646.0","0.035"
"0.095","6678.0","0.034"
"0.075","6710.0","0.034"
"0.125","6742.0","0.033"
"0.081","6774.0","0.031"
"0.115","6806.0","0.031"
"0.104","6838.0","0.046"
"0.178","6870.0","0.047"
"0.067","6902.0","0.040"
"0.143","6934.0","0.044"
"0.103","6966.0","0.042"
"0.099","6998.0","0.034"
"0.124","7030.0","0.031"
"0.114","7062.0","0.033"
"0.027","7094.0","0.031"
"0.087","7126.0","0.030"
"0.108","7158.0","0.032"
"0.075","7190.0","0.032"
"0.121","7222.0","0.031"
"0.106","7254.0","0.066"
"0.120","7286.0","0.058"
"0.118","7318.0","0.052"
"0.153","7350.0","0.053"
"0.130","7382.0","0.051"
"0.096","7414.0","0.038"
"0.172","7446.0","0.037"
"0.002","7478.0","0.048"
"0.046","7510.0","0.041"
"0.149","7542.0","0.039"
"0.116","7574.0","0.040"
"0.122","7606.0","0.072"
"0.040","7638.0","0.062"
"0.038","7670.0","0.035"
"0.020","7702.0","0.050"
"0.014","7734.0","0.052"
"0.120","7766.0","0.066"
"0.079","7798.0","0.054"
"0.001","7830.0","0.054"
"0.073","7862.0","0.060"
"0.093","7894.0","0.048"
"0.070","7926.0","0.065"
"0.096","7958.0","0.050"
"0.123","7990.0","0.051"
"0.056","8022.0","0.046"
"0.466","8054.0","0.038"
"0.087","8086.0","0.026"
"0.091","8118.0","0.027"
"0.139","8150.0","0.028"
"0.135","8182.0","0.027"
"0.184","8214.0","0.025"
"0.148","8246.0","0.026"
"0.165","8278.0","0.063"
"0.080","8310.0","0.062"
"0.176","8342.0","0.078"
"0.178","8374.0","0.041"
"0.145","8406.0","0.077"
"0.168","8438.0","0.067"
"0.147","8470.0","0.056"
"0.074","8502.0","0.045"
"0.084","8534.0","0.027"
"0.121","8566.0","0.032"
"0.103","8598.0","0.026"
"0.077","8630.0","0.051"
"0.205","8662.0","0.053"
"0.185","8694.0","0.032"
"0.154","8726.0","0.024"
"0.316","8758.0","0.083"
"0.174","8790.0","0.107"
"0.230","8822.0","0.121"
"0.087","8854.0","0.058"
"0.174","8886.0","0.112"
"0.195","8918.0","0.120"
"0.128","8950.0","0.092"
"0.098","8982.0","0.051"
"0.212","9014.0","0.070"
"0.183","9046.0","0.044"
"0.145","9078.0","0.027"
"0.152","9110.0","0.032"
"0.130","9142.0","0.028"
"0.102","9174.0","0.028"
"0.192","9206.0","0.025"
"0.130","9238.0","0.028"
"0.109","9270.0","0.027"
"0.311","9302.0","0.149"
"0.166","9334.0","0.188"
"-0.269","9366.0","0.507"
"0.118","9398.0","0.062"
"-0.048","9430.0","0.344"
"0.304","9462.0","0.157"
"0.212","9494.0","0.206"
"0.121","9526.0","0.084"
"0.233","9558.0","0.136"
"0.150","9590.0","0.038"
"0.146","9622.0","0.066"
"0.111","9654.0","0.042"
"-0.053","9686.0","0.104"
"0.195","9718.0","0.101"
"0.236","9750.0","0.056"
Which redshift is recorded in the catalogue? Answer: 1.160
